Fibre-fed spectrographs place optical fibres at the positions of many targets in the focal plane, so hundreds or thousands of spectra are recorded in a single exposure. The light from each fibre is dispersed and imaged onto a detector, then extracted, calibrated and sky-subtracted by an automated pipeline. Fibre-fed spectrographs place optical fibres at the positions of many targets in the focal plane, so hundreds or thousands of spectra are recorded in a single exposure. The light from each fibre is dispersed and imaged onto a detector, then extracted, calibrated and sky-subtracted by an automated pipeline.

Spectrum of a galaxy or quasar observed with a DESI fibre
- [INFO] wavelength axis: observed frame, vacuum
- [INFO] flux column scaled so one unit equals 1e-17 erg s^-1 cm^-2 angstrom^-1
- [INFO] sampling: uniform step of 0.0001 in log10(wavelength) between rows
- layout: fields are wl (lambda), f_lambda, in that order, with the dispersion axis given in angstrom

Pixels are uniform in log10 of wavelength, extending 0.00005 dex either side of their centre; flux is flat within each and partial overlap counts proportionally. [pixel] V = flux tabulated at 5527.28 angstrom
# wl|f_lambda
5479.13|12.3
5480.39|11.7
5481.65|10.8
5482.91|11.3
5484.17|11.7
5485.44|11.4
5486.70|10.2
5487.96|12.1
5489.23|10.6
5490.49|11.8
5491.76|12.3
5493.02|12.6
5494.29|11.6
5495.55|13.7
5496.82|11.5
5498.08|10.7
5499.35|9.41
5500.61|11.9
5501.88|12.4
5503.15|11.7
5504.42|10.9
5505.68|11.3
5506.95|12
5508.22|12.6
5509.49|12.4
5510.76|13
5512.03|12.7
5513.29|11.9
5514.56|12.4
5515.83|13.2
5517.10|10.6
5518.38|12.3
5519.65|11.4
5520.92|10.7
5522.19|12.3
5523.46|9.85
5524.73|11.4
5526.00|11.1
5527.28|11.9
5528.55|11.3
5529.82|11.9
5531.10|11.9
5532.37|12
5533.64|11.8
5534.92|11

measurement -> 11.9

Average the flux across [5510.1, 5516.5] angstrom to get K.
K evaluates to 12.6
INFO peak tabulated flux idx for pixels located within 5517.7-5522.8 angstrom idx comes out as 12.3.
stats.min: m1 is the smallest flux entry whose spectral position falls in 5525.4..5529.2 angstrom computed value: 11.1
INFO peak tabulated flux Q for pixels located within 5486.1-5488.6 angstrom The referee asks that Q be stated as 12.1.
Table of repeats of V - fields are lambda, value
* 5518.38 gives 12.3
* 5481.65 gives 10.8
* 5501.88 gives 12.4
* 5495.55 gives 13.7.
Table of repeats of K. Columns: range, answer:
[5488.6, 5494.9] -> 11.8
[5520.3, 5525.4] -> 11.1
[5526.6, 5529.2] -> 11.6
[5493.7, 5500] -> 11.4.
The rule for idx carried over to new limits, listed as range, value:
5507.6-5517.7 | 13.2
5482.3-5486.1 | 11.7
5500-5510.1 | 12.6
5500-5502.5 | 12.4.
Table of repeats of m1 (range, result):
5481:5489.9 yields 10.2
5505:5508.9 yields 11.3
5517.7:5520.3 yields 11.4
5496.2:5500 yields 9.41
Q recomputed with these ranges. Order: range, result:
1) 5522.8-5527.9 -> 11.9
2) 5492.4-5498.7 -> 13.7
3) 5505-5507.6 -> 12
